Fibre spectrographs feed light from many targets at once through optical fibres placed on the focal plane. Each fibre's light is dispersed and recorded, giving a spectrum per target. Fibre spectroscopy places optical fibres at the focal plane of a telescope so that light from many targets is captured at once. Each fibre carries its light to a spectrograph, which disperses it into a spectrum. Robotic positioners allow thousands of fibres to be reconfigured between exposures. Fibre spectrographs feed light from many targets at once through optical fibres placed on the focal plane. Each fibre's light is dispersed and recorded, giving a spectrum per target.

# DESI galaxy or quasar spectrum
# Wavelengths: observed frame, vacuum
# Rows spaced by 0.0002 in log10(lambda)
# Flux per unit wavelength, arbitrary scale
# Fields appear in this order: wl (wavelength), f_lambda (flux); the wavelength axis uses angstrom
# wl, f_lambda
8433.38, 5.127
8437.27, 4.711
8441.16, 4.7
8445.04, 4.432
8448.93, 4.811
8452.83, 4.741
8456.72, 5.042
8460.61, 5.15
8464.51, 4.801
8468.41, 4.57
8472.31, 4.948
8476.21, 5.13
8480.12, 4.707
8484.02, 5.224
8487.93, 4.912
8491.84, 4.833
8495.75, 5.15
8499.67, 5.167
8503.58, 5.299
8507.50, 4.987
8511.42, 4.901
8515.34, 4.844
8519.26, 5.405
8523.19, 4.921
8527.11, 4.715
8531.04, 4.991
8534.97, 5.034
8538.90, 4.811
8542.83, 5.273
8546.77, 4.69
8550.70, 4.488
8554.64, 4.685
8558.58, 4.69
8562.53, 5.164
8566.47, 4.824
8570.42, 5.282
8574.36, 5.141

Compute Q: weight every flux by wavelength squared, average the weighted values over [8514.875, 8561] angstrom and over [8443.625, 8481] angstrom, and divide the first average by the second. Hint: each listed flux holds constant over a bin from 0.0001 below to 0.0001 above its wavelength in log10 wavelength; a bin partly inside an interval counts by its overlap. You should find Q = 1.03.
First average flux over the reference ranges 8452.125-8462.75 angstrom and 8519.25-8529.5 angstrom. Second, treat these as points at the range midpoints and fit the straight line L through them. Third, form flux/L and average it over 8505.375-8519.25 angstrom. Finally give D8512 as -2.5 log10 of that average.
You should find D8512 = -0.01 mag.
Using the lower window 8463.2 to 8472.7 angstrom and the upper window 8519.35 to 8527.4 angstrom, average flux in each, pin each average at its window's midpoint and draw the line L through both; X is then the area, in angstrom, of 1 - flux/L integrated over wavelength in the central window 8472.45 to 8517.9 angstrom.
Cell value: -1.5 angstrom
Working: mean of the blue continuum 4.74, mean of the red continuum 4.98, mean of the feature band 5.02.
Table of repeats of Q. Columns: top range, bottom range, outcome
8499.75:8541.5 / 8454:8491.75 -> 1.03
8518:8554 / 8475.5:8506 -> 0.98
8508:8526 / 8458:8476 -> 1.03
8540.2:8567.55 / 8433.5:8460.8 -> 1.03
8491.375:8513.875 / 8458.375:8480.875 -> 1.04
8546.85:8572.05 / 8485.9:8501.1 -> 0.98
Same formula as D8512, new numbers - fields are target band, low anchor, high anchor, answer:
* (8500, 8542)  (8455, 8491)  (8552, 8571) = -0.02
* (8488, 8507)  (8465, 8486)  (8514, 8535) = -0.03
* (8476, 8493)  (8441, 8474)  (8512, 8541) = -0.02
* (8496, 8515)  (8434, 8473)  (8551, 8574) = -0.05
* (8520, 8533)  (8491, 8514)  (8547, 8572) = 0.01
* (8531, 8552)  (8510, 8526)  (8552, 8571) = 0.01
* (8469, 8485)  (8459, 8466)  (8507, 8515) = 0.00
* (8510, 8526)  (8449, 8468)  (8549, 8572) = -0.03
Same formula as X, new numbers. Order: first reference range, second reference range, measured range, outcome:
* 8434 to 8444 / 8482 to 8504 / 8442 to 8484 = 0.37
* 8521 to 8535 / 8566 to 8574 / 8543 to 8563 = 1.08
